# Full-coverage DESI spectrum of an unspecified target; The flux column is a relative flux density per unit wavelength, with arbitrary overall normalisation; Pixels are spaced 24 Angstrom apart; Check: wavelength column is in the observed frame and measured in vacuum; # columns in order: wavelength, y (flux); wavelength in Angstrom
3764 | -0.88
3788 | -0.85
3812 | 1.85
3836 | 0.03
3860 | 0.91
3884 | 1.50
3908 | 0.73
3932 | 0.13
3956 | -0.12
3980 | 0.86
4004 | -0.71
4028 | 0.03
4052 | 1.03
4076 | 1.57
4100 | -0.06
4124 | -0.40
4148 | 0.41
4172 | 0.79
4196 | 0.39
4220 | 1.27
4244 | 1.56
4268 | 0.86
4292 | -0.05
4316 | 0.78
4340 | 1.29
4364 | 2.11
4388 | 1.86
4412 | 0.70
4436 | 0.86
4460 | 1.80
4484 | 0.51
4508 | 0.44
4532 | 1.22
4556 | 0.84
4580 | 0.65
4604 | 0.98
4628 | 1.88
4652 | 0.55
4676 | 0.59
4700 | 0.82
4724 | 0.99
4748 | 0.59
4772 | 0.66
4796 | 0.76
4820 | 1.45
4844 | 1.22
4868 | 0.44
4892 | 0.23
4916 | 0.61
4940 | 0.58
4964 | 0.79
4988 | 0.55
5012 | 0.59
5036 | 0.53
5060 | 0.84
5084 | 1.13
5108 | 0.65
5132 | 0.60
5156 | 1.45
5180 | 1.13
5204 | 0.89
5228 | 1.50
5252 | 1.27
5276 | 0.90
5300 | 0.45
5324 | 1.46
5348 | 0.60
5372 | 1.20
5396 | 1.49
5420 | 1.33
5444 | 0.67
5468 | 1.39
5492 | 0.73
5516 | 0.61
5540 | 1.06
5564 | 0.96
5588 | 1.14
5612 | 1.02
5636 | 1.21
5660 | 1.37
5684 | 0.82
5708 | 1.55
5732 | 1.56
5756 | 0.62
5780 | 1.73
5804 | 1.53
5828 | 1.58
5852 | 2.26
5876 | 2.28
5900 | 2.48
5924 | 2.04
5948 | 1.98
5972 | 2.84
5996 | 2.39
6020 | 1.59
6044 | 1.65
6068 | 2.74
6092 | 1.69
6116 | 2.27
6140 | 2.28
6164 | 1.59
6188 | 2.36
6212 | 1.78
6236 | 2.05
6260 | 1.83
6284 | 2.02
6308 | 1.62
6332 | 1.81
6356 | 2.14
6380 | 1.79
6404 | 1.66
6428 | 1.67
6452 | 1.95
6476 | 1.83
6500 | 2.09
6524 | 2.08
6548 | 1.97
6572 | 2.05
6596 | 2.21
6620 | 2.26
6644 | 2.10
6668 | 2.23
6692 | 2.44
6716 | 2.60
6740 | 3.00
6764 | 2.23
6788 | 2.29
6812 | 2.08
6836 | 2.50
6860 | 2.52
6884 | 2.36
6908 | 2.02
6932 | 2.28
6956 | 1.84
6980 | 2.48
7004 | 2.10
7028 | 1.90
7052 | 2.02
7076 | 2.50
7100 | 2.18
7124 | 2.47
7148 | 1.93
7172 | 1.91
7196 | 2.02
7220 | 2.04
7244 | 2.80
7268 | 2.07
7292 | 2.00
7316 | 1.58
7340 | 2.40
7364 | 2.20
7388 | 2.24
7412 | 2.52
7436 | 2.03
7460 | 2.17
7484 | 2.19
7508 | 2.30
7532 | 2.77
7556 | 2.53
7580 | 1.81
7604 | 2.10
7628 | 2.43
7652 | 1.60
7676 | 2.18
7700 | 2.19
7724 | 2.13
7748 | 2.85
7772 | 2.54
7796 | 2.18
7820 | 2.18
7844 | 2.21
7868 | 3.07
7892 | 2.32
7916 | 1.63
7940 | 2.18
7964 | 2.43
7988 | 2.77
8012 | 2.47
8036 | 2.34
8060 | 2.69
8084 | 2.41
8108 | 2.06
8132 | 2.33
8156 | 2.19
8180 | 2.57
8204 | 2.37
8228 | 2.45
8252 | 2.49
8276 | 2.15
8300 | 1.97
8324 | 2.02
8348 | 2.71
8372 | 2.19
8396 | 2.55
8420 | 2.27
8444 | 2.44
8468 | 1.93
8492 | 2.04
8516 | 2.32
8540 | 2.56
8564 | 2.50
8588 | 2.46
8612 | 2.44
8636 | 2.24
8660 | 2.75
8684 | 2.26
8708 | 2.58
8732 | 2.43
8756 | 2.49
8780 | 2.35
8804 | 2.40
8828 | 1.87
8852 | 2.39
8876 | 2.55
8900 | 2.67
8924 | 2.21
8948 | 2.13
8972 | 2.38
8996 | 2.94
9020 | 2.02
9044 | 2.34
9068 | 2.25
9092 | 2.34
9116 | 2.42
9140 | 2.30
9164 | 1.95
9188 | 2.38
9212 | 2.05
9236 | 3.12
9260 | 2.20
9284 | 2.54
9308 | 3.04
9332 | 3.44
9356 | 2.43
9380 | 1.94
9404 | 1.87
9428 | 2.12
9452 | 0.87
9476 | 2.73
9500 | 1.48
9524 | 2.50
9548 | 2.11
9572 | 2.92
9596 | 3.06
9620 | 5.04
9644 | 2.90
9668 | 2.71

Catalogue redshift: 0.466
